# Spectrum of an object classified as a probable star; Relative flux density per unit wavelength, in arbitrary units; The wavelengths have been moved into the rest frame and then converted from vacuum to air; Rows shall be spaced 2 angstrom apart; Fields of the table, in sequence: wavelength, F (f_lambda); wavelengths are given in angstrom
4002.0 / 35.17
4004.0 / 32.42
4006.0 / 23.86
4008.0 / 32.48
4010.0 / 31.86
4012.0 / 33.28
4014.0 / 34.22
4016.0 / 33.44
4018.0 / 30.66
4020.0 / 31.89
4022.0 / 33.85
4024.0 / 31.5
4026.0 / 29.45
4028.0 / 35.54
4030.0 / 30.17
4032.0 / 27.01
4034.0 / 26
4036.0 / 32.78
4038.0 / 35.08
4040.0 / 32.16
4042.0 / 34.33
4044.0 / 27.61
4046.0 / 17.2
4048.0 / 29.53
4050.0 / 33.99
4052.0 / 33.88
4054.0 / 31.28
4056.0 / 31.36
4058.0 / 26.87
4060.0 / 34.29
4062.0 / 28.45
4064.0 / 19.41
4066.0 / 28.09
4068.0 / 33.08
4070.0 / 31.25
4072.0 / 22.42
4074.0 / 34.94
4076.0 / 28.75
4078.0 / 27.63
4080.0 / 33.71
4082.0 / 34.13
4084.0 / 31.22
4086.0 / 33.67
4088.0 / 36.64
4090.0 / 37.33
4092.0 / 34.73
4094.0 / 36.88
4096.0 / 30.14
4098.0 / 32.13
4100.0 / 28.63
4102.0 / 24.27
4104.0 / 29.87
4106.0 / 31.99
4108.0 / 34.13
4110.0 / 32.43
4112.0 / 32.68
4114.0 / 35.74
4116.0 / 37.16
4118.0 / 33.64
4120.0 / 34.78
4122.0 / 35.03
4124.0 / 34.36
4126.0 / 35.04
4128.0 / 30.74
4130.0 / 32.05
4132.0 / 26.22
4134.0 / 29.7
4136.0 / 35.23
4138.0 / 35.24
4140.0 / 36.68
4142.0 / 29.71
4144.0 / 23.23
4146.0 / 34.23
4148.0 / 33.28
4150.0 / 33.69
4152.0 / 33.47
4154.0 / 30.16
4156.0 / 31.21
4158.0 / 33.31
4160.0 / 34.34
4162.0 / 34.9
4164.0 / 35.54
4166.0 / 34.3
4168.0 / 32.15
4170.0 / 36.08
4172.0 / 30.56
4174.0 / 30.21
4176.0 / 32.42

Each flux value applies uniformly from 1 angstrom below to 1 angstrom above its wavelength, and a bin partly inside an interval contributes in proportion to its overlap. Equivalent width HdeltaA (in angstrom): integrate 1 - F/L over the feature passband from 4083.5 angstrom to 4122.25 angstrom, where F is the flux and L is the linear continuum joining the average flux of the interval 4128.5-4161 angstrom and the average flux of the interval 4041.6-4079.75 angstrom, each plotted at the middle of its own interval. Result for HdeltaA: -3.3 angstrom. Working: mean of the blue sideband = 29.2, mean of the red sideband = 32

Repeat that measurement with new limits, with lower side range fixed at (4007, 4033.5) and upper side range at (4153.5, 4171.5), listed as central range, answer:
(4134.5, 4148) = 0.39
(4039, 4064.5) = 2.19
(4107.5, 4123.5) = -0.71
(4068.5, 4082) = 0.95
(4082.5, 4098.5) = -0.72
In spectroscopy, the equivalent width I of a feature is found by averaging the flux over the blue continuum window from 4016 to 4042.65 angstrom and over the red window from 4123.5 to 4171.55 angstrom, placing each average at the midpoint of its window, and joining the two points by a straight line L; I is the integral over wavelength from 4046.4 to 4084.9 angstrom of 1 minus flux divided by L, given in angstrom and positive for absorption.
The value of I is 2.3 angstrom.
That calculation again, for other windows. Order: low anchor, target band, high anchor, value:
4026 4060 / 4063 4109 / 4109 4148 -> 0.8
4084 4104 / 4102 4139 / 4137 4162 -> -0.4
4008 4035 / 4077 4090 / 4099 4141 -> -0.4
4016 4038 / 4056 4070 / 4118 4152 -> 1.3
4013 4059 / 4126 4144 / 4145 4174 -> 0.6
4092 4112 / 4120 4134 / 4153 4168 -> 0.0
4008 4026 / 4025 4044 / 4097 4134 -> 0.7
